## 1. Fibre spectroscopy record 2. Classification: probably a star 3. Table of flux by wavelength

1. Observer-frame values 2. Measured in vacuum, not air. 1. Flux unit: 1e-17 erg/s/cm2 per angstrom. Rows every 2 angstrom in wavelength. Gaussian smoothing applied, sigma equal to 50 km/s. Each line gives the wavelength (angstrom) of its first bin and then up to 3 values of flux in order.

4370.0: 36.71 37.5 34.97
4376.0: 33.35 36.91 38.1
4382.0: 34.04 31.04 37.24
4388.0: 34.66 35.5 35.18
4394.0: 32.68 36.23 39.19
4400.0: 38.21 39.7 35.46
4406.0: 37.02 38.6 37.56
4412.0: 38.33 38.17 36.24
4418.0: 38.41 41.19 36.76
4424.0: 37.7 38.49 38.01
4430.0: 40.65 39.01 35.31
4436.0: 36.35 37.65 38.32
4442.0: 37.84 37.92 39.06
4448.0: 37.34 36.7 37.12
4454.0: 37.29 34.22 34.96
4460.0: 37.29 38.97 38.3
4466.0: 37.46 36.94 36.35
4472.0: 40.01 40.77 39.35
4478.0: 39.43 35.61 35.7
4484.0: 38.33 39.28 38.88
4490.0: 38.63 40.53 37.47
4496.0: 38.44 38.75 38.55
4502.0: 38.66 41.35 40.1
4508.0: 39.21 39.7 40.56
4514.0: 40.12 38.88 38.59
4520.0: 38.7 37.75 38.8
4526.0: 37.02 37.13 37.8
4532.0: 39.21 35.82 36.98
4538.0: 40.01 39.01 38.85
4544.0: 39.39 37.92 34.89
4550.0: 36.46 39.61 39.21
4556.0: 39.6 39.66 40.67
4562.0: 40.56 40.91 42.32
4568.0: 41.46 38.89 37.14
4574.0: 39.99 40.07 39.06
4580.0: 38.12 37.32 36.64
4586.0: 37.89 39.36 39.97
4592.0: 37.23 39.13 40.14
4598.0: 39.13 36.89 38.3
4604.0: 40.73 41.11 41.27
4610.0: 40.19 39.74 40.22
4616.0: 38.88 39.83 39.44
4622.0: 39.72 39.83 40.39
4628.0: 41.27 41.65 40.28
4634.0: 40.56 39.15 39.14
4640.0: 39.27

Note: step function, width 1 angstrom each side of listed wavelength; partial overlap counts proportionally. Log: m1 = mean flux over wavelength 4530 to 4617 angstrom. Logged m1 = 39.1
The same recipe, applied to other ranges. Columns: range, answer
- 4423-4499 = 37.9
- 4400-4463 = 37.7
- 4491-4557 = 38.6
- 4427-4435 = 38.2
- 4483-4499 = 38.8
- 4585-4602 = 38.7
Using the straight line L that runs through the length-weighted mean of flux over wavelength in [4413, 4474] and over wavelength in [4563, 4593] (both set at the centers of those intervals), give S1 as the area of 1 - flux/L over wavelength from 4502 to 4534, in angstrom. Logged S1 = -0.34 angstrom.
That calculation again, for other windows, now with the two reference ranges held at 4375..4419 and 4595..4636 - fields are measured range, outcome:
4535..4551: 0.35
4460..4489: -0.40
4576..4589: 0.40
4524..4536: 0.34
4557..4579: -0.49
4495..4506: -0.32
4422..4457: -0.41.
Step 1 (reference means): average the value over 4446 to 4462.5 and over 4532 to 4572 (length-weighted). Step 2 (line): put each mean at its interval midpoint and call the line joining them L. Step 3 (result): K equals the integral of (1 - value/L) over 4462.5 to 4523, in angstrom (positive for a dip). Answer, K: -1.7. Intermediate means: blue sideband 36.8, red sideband 39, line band 38.7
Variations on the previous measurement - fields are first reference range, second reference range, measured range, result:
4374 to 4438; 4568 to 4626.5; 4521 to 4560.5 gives 0.3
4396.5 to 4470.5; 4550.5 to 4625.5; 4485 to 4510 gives -0.5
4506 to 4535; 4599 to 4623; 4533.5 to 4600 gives 0.4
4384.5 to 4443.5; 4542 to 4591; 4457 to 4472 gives 0.2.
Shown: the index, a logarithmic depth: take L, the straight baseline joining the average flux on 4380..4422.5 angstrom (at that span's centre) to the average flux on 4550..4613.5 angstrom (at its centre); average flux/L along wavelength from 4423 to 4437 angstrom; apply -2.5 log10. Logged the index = -0.022 mag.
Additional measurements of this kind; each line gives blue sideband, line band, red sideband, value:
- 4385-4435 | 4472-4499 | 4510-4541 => -0.014 mag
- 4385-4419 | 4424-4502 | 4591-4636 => -0.004 mag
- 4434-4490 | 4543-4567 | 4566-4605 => -0.019 mag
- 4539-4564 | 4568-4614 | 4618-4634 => 0.016 mag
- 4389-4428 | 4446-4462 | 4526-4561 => 0.029 mag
